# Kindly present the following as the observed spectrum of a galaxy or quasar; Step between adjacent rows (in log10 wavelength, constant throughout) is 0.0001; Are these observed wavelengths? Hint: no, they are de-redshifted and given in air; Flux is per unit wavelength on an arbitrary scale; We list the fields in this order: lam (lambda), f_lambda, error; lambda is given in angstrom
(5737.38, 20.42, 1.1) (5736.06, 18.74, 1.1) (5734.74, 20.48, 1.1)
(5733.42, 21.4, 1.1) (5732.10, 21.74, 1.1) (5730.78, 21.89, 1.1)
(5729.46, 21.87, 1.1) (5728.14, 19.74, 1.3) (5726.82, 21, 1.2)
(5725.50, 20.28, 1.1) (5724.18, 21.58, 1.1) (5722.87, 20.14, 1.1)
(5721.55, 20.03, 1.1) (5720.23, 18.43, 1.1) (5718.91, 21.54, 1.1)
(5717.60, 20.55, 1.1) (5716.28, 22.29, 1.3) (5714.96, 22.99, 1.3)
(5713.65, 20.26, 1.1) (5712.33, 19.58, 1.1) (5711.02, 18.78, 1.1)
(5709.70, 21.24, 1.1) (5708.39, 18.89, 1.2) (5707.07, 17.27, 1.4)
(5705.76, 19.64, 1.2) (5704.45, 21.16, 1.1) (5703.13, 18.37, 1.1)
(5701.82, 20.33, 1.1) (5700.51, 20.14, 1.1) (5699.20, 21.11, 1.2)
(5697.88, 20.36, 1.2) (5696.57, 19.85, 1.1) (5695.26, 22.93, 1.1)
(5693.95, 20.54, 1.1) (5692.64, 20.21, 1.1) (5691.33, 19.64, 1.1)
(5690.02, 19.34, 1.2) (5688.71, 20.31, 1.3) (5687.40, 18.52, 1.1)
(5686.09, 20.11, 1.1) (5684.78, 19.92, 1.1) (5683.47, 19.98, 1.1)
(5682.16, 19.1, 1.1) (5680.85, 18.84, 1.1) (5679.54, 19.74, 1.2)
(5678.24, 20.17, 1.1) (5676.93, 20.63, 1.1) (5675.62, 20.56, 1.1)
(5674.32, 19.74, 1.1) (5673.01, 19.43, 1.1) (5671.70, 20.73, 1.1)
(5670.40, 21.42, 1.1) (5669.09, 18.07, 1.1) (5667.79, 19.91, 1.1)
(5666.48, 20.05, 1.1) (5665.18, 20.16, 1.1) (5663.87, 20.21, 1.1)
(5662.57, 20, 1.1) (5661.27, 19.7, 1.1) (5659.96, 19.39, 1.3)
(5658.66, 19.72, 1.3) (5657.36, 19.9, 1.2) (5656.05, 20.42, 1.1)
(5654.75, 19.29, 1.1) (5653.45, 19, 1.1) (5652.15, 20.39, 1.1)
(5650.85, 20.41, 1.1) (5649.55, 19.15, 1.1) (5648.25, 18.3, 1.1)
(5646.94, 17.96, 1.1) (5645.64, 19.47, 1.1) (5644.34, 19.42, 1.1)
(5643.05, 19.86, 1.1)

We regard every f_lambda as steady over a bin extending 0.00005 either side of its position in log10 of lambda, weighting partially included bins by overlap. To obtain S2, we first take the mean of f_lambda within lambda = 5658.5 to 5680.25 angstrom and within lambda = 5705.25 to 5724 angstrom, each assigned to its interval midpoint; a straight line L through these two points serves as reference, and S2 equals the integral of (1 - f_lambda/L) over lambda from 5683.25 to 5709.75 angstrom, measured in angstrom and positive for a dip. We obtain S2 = 0.17 angstrom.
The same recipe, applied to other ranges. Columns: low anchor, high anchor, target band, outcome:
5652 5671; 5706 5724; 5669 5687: 0.0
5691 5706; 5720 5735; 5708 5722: 0.1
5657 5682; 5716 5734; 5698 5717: 0.4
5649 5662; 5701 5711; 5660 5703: -0.9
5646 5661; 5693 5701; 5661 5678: -0.1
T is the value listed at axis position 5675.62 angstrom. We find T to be 20.56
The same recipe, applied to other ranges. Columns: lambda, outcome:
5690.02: 19.34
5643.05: 19.86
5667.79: 19.91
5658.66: 19.72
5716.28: 22.29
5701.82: 20.33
